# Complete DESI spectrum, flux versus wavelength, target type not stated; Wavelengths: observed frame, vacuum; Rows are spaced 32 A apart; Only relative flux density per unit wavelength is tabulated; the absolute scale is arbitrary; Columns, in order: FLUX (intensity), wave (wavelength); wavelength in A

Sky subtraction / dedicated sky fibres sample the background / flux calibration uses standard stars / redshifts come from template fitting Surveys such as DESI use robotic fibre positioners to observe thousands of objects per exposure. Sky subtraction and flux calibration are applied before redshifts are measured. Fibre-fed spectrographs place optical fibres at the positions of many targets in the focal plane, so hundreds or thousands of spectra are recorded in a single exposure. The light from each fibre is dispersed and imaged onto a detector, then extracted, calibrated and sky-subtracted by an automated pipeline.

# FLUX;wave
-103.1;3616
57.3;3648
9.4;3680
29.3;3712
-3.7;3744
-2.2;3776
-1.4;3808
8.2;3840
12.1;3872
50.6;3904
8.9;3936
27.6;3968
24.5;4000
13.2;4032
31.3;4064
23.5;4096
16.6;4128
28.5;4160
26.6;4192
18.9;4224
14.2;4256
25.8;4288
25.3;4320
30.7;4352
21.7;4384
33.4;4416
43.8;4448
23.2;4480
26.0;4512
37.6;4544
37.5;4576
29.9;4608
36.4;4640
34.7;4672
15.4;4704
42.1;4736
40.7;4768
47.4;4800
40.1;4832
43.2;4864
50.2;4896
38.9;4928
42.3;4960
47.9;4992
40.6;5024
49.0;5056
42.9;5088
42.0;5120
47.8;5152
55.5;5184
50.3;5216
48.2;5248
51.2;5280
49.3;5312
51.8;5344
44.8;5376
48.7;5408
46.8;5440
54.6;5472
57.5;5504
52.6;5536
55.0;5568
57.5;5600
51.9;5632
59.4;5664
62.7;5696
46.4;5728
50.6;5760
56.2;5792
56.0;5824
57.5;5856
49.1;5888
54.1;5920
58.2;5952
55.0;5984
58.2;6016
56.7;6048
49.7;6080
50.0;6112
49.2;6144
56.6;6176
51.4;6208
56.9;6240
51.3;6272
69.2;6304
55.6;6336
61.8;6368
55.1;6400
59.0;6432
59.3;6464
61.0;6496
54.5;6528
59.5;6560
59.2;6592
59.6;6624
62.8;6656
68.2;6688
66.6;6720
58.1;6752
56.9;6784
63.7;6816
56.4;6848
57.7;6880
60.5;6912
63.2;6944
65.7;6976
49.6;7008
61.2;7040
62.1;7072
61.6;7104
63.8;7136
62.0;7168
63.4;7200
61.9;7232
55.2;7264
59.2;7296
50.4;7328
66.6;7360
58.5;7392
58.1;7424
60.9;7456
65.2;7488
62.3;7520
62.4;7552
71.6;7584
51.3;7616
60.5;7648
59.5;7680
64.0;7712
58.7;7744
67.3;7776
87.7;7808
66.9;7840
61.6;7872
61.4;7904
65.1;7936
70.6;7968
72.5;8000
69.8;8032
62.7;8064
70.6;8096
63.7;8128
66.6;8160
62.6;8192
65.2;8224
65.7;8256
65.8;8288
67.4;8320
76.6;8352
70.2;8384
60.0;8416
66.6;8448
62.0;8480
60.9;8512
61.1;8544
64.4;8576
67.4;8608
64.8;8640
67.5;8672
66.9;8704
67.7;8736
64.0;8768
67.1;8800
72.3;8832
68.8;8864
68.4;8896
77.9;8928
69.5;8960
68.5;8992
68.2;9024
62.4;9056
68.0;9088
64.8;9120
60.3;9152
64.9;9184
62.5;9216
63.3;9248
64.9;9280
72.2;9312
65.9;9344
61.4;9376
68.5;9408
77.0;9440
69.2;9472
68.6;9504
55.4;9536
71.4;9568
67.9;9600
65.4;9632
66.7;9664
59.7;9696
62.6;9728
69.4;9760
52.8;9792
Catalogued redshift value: 0.19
